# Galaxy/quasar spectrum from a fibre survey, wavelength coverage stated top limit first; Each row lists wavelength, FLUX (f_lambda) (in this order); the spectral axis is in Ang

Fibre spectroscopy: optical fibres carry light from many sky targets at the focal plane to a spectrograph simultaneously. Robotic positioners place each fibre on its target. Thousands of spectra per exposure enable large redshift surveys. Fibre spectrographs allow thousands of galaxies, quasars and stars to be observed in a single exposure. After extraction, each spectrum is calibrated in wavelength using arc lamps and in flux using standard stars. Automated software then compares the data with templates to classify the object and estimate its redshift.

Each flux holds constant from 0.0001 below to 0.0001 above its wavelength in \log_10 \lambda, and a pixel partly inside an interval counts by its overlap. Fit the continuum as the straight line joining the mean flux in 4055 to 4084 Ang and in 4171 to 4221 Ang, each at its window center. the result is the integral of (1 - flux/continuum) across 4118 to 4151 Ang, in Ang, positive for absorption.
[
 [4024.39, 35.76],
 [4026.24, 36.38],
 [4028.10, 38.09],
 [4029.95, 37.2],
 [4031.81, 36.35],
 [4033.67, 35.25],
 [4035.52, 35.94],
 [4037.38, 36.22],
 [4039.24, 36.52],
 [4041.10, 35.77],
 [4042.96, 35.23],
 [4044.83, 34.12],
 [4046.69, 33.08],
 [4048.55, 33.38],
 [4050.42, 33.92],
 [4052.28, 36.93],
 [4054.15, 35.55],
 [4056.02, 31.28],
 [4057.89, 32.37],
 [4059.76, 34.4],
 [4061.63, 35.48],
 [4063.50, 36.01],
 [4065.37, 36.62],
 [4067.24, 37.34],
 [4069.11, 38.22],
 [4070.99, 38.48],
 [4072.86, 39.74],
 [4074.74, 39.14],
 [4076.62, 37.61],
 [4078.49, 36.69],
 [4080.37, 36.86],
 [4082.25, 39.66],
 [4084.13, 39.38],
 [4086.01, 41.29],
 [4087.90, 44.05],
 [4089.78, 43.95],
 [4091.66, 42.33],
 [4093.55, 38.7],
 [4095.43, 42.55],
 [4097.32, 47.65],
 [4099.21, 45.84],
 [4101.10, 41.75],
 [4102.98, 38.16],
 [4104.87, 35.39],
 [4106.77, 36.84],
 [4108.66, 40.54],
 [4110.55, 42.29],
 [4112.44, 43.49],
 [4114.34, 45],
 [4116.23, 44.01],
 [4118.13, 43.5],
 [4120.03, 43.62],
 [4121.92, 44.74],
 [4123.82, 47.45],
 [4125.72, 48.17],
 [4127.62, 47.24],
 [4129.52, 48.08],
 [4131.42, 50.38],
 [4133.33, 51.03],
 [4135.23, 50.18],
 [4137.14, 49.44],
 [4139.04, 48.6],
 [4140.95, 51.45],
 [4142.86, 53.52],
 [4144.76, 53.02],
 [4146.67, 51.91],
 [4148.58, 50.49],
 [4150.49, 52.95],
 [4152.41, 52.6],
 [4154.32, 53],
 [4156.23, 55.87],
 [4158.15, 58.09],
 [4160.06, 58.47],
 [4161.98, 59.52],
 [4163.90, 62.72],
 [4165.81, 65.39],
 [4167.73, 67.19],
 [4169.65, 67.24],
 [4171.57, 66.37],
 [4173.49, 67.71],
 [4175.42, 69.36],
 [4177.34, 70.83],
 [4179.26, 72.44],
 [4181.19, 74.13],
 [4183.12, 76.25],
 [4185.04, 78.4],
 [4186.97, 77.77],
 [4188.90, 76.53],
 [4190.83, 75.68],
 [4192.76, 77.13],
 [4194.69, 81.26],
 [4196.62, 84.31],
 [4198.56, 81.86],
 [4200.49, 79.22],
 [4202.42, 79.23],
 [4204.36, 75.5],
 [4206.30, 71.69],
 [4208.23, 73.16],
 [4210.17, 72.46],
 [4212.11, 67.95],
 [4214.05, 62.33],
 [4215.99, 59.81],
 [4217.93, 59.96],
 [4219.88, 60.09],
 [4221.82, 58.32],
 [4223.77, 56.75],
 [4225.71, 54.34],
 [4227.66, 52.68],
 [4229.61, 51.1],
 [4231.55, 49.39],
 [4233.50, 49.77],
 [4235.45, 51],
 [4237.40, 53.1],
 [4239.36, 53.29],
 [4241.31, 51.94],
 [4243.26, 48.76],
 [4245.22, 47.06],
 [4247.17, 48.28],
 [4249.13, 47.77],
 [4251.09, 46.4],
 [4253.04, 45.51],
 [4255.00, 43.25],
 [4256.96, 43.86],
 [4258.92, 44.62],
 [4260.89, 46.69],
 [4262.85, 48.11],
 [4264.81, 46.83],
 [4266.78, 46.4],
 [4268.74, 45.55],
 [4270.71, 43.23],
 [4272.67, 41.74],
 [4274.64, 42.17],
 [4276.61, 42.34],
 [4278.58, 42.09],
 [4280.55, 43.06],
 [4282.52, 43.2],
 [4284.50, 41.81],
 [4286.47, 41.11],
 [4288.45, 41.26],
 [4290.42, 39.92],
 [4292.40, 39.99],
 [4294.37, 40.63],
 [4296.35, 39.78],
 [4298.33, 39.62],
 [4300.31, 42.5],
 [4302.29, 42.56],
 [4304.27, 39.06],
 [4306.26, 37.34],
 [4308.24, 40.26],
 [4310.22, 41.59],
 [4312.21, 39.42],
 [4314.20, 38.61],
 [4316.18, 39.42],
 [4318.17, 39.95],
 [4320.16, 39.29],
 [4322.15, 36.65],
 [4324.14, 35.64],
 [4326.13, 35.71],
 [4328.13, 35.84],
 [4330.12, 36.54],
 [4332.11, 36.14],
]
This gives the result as 3.5 Ang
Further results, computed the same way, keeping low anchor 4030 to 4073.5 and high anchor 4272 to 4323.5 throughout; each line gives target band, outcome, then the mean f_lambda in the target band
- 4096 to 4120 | -3.5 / 42.1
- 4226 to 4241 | -4.7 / 51.6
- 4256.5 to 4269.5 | -2.0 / 46.1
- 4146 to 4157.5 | -4.7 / 52.9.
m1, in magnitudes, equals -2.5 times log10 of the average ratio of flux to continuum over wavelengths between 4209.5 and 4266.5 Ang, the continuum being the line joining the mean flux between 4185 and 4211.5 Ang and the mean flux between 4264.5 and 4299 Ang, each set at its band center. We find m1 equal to 0.160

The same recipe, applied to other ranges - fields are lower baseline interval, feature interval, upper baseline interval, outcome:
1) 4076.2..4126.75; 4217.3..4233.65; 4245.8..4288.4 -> -0.24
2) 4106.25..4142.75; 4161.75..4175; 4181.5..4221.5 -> -0.07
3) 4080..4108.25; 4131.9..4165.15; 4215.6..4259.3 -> -0.20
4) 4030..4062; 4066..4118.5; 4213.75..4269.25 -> -0.06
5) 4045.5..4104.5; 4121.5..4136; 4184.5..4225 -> 0.08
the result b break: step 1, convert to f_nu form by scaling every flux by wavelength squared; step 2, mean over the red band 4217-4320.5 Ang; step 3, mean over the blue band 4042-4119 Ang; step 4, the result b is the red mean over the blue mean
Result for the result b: 1.28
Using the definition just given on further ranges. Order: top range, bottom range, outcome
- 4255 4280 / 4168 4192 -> 0.64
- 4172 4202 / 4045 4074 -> 2.28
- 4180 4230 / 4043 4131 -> 1.86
